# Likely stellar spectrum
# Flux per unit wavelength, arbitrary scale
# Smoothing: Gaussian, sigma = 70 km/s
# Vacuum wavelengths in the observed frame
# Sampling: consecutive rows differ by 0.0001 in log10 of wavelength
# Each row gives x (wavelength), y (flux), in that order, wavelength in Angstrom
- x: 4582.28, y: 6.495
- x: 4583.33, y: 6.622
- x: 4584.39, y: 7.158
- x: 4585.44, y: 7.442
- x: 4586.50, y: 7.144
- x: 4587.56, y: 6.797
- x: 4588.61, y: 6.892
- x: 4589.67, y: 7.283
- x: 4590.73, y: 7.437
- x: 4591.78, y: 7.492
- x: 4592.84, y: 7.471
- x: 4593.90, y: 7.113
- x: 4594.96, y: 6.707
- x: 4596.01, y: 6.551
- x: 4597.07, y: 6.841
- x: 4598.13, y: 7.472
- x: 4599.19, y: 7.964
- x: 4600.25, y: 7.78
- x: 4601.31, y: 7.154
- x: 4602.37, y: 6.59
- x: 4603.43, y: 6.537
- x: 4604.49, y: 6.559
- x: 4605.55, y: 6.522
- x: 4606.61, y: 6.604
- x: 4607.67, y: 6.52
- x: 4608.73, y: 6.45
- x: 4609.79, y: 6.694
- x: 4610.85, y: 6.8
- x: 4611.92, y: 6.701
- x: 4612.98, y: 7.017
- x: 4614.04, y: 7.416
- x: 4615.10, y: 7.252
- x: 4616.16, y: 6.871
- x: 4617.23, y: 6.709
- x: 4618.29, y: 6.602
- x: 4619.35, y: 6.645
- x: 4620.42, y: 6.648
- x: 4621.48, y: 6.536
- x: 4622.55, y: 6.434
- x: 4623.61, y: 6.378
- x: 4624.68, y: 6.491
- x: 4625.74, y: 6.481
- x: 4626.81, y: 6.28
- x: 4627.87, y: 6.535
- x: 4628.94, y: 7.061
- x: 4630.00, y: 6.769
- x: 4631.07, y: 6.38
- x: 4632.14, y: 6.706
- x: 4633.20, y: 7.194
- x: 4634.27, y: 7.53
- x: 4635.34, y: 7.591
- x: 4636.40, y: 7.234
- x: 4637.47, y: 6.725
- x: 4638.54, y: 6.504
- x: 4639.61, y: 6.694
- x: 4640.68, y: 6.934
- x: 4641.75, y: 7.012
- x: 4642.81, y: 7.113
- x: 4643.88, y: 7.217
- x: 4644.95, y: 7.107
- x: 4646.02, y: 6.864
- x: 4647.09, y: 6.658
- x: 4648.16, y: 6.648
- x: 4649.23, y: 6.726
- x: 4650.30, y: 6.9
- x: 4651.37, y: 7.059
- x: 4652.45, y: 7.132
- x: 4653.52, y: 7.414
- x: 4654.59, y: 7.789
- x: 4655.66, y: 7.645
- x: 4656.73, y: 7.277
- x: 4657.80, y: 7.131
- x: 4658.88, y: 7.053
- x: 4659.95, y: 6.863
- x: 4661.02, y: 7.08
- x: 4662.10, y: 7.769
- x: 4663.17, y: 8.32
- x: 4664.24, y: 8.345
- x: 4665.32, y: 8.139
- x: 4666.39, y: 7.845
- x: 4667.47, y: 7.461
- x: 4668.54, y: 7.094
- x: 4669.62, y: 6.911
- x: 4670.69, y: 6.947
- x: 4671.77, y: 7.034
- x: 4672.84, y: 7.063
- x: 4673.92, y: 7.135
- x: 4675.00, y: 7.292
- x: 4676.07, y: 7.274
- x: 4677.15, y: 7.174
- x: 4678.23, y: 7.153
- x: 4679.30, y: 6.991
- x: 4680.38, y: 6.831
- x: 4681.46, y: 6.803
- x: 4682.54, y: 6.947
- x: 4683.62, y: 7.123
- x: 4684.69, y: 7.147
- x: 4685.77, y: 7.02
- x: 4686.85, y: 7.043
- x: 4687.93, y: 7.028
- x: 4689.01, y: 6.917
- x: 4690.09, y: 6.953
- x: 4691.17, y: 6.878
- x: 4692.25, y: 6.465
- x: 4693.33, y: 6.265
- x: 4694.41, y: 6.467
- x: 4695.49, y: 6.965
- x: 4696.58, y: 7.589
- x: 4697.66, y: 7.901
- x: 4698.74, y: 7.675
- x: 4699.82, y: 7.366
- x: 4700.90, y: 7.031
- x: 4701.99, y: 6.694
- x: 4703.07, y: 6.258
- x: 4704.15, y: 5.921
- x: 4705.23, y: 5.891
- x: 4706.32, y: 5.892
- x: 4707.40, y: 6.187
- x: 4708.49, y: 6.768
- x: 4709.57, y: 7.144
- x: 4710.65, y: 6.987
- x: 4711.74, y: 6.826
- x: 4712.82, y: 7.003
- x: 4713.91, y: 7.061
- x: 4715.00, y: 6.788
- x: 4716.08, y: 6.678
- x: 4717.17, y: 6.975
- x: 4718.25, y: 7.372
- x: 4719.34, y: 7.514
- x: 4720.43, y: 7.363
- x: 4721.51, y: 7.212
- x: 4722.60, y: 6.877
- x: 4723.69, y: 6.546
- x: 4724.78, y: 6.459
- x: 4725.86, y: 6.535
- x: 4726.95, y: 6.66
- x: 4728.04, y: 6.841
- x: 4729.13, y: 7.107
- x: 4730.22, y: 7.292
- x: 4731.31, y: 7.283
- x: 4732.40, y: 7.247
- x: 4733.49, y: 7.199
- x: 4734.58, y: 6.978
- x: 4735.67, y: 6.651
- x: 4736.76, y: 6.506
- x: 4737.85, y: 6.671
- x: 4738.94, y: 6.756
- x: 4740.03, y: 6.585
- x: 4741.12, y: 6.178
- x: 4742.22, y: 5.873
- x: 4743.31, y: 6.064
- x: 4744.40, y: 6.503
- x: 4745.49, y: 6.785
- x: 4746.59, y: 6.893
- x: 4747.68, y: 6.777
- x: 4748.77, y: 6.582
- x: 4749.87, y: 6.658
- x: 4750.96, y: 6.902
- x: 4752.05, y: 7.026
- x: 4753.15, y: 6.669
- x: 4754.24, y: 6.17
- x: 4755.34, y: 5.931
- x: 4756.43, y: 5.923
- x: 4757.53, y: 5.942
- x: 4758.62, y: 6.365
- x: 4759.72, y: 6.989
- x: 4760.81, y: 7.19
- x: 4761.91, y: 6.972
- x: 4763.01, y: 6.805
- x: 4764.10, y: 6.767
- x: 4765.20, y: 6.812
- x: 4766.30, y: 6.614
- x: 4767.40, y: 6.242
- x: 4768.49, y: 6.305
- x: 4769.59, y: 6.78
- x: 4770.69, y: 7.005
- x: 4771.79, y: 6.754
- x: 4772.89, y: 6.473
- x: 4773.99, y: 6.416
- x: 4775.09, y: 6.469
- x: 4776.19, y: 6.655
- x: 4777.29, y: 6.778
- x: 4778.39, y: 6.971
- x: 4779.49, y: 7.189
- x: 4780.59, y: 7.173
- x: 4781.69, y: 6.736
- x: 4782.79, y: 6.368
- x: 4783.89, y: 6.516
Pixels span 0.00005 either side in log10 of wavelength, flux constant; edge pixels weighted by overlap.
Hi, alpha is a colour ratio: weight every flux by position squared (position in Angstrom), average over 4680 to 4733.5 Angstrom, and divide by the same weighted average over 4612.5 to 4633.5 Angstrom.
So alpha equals 1.1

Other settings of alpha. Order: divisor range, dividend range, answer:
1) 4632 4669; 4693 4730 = 0.97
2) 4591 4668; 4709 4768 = 1.01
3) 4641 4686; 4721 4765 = 0.96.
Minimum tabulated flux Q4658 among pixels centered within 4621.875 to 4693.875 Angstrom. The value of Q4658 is 6.265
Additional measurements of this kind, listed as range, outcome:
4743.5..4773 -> 5.923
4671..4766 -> 5.873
